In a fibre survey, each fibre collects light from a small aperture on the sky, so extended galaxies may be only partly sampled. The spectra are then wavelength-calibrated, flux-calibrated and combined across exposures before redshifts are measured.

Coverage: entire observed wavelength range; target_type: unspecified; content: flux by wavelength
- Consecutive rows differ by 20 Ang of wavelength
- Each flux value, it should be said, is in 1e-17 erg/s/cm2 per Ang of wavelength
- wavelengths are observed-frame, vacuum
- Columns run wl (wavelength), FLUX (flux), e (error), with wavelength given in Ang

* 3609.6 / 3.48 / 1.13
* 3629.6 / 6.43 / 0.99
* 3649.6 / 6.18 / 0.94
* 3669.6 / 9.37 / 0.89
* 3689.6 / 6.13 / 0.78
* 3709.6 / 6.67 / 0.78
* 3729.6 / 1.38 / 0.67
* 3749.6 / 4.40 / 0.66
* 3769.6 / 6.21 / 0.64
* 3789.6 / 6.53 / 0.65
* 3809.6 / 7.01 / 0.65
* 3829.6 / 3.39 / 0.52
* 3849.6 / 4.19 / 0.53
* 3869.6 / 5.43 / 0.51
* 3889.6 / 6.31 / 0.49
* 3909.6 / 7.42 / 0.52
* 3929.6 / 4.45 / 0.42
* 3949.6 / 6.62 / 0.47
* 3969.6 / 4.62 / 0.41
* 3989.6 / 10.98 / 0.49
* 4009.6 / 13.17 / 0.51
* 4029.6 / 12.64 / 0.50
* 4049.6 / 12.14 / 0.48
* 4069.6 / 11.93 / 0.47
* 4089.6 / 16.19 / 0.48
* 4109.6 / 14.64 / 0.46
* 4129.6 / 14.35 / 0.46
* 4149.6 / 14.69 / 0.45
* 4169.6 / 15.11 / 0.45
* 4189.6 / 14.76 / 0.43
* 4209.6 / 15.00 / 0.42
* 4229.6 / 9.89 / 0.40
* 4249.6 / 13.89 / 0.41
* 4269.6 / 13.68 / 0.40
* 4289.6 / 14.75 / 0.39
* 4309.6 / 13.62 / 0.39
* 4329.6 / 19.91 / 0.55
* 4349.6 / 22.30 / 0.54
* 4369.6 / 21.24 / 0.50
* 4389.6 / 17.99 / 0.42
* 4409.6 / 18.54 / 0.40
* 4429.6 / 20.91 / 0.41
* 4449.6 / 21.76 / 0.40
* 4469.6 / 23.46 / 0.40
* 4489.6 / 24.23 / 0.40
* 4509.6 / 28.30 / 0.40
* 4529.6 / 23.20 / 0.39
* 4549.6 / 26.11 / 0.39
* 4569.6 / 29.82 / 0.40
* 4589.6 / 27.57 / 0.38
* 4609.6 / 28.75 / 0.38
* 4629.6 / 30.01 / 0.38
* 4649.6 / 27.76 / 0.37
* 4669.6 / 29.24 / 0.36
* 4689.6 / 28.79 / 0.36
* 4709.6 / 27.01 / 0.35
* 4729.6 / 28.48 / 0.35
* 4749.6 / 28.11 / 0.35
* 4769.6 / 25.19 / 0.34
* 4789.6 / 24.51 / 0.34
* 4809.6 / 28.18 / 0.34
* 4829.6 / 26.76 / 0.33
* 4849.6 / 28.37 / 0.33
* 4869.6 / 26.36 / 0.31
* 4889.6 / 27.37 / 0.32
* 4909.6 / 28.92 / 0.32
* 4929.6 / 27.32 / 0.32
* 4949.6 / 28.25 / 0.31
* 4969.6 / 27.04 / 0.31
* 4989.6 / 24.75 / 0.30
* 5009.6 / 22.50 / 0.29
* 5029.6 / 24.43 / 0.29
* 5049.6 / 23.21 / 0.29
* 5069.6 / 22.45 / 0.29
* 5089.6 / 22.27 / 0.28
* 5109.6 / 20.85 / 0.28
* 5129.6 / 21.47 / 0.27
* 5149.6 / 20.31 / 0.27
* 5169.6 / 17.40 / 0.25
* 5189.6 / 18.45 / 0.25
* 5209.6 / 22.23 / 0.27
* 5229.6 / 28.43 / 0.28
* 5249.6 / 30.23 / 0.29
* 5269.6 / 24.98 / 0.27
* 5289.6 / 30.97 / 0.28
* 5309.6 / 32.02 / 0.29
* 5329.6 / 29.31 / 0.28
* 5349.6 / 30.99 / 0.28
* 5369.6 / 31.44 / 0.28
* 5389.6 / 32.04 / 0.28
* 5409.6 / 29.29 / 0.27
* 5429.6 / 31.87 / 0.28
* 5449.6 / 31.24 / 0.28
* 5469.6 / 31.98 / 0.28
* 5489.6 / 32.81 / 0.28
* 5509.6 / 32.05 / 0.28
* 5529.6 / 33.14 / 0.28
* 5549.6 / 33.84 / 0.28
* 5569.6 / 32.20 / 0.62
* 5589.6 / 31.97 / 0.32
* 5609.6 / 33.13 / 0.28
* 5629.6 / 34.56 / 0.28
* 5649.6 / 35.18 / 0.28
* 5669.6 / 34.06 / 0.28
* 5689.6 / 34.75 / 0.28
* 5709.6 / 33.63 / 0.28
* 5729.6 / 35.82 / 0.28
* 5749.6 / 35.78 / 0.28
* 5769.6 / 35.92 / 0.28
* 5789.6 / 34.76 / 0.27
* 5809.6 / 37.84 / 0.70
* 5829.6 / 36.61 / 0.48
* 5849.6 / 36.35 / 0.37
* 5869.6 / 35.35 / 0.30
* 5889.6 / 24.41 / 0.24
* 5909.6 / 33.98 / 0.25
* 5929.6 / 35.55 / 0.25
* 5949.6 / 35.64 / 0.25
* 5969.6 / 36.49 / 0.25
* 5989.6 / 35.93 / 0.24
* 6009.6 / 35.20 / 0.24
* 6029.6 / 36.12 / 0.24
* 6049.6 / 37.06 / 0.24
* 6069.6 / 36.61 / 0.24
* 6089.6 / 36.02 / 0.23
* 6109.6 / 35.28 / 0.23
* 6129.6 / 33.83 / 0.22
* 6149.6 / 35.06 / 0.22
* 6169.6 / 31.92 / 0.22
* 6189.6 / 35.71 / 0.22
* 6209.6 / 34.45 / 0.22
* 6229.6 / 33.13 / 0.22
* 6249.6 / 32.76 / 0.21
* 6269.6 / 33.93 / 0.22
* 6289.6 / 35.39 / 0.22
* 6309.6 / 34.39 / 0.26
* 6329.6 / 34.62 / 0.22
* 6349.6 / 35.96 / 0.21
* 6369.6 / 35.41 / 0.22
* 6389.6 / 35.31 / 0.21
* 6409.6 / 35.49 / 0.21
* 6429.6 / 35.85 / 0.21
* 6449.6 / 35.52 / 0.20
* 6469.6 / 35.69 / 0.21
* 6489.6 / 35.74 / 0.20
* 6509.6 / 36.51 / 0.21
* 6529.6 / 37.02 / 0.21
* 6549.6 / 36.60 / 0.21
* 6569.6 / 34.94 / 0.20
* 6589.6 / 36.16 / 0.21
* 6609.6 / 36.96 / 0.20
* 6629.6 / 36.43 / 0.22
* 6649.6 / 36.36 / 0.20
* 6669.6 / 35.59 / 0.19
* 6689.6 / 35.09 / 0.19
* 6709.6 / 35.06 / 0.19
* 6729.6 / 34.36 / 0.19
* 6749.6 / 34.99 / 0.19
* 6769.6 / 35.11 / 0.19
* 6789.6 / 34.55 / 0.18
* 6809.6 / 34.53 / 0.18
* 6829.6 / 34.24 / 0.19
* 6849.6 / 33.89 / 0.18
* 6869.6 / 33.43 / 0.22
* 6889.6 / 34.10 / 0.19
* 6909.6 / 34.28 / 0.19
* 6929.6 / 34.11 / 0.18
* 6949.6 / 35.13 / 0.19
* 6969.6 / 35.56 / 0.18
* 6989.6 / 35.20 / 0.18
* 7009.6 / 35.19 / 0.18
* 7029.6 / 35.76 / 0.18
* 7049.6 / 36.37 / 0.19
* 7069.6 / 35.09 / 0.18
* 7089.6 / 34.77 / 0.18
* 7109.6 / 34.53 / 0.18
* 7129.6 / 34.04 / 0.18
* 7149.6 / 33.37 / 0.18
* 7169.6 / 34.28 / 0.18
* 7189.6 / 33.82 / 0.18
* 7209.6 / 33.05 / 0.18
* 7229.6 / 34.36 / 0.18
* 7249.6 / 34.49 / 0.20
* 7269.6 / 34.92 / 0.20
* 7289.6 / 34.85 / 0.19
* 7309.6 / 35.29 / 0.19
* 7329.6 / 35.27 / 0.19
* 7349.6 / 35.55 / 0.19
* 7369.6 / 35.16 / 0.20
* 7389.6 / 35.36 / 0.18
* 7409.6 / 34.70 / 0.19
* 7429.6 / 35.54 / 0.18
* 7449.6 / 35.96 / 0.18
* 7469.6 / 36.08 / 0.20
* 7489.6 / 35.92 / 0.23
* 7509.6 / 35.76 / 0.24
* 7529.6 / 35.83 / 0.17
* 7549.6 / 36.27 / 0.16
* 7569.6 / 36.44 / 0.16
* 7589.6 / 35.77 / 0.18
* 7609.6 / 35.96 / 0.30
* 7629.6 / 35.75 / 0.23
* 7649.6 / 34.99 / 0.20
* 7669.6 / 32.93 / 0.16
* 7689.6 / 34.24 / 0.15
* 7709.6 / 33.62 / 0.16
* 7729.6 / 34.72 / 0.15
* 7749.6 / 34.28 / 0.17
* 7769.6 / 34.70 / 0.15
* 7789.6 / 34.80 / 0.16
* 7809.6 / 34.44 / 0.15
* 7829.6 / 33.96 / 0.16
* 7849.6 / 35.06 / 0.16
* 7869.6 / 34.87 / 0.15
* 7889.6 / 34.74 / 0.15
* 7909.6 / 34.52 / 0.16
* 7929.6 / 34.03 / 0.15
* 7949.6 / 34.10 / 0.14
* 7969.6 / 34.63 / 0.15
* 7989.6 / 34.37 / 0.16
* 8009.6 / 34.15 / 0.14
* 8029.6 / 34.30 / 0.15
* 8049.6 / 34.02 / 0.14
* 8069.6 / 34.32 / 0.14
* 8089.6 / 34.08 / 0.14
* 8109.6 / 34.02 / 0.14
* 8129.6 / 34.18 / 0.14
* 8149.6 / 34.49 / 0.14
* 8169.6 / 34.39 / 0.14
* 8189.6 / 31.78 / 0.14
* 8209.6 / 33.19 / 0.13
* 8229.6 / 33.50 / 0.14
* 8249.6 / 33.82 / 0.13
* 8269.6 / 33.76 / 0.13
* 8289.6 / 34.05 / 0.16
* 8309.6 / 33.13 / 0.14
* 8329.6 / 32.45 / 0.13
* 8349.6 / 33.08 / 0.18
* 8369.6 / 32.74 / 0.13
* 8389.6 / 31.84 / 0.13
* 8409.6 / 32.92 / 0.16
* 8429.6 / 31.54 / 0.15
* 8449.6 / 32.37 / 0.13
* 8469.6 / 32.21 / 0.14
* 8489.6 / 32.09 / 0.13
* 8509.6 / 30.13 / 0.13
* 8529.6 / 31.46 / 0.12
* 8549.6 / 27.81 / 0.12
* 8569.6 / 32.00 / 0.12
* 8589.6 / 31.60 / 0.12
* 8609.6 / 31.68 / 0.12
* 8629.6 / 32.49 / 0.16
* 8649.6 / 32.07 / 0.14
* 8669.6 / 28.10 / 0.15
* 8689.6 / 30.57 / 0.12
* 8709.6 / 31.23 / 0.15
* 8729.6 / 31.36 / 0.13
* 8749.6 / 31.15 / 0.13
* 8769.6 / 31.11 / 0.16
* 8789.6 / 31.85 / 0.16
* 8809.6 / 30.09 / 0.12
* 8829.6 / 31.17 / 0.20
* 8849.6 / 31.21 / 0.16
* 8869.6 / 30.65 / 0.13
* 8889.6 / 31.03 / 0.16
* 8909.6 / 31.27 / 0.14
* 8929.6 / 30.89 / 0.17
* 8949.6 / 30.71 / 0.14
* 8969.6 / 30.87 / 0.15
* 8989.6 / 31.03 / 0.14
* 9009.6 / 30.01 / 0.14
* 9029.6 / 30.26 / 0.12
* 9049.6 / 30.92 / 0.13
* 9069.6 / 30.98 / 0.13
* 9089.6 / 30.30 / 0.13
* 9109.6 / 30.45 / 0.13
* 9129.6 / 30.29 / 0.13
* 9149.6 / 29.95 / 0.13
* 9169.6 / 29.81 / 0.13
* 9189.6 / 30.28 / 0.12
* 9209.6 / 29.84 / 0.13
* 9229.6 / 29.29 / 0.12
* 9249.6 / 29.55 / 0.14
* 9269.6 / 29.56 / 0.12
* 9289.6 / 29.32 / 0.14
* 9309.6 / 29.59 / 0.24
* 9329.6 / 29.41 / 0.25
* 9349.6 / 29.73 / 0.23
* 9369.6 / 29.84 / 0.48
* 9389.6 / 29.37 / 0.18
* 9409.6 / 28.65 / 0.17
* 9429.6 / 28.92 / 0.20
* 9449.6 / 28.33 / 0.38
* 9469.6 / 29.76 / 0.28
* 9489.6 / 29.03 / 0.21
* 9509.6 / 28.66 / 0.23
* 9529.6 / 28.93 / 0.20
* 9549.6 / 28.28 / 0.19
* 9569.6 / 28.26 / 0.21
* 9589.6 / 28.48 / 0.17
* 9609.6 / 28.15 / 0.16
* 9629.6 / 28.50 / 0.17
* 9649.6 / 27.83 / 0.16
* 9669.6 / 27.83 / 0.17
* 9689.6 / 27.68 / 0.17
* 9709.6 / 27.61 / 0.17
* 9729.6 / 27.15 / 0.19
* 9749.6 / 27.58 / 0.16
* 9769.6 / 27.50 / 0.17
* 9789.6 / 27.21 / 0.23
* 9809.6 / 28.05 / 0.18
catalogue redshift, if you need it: 0.00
